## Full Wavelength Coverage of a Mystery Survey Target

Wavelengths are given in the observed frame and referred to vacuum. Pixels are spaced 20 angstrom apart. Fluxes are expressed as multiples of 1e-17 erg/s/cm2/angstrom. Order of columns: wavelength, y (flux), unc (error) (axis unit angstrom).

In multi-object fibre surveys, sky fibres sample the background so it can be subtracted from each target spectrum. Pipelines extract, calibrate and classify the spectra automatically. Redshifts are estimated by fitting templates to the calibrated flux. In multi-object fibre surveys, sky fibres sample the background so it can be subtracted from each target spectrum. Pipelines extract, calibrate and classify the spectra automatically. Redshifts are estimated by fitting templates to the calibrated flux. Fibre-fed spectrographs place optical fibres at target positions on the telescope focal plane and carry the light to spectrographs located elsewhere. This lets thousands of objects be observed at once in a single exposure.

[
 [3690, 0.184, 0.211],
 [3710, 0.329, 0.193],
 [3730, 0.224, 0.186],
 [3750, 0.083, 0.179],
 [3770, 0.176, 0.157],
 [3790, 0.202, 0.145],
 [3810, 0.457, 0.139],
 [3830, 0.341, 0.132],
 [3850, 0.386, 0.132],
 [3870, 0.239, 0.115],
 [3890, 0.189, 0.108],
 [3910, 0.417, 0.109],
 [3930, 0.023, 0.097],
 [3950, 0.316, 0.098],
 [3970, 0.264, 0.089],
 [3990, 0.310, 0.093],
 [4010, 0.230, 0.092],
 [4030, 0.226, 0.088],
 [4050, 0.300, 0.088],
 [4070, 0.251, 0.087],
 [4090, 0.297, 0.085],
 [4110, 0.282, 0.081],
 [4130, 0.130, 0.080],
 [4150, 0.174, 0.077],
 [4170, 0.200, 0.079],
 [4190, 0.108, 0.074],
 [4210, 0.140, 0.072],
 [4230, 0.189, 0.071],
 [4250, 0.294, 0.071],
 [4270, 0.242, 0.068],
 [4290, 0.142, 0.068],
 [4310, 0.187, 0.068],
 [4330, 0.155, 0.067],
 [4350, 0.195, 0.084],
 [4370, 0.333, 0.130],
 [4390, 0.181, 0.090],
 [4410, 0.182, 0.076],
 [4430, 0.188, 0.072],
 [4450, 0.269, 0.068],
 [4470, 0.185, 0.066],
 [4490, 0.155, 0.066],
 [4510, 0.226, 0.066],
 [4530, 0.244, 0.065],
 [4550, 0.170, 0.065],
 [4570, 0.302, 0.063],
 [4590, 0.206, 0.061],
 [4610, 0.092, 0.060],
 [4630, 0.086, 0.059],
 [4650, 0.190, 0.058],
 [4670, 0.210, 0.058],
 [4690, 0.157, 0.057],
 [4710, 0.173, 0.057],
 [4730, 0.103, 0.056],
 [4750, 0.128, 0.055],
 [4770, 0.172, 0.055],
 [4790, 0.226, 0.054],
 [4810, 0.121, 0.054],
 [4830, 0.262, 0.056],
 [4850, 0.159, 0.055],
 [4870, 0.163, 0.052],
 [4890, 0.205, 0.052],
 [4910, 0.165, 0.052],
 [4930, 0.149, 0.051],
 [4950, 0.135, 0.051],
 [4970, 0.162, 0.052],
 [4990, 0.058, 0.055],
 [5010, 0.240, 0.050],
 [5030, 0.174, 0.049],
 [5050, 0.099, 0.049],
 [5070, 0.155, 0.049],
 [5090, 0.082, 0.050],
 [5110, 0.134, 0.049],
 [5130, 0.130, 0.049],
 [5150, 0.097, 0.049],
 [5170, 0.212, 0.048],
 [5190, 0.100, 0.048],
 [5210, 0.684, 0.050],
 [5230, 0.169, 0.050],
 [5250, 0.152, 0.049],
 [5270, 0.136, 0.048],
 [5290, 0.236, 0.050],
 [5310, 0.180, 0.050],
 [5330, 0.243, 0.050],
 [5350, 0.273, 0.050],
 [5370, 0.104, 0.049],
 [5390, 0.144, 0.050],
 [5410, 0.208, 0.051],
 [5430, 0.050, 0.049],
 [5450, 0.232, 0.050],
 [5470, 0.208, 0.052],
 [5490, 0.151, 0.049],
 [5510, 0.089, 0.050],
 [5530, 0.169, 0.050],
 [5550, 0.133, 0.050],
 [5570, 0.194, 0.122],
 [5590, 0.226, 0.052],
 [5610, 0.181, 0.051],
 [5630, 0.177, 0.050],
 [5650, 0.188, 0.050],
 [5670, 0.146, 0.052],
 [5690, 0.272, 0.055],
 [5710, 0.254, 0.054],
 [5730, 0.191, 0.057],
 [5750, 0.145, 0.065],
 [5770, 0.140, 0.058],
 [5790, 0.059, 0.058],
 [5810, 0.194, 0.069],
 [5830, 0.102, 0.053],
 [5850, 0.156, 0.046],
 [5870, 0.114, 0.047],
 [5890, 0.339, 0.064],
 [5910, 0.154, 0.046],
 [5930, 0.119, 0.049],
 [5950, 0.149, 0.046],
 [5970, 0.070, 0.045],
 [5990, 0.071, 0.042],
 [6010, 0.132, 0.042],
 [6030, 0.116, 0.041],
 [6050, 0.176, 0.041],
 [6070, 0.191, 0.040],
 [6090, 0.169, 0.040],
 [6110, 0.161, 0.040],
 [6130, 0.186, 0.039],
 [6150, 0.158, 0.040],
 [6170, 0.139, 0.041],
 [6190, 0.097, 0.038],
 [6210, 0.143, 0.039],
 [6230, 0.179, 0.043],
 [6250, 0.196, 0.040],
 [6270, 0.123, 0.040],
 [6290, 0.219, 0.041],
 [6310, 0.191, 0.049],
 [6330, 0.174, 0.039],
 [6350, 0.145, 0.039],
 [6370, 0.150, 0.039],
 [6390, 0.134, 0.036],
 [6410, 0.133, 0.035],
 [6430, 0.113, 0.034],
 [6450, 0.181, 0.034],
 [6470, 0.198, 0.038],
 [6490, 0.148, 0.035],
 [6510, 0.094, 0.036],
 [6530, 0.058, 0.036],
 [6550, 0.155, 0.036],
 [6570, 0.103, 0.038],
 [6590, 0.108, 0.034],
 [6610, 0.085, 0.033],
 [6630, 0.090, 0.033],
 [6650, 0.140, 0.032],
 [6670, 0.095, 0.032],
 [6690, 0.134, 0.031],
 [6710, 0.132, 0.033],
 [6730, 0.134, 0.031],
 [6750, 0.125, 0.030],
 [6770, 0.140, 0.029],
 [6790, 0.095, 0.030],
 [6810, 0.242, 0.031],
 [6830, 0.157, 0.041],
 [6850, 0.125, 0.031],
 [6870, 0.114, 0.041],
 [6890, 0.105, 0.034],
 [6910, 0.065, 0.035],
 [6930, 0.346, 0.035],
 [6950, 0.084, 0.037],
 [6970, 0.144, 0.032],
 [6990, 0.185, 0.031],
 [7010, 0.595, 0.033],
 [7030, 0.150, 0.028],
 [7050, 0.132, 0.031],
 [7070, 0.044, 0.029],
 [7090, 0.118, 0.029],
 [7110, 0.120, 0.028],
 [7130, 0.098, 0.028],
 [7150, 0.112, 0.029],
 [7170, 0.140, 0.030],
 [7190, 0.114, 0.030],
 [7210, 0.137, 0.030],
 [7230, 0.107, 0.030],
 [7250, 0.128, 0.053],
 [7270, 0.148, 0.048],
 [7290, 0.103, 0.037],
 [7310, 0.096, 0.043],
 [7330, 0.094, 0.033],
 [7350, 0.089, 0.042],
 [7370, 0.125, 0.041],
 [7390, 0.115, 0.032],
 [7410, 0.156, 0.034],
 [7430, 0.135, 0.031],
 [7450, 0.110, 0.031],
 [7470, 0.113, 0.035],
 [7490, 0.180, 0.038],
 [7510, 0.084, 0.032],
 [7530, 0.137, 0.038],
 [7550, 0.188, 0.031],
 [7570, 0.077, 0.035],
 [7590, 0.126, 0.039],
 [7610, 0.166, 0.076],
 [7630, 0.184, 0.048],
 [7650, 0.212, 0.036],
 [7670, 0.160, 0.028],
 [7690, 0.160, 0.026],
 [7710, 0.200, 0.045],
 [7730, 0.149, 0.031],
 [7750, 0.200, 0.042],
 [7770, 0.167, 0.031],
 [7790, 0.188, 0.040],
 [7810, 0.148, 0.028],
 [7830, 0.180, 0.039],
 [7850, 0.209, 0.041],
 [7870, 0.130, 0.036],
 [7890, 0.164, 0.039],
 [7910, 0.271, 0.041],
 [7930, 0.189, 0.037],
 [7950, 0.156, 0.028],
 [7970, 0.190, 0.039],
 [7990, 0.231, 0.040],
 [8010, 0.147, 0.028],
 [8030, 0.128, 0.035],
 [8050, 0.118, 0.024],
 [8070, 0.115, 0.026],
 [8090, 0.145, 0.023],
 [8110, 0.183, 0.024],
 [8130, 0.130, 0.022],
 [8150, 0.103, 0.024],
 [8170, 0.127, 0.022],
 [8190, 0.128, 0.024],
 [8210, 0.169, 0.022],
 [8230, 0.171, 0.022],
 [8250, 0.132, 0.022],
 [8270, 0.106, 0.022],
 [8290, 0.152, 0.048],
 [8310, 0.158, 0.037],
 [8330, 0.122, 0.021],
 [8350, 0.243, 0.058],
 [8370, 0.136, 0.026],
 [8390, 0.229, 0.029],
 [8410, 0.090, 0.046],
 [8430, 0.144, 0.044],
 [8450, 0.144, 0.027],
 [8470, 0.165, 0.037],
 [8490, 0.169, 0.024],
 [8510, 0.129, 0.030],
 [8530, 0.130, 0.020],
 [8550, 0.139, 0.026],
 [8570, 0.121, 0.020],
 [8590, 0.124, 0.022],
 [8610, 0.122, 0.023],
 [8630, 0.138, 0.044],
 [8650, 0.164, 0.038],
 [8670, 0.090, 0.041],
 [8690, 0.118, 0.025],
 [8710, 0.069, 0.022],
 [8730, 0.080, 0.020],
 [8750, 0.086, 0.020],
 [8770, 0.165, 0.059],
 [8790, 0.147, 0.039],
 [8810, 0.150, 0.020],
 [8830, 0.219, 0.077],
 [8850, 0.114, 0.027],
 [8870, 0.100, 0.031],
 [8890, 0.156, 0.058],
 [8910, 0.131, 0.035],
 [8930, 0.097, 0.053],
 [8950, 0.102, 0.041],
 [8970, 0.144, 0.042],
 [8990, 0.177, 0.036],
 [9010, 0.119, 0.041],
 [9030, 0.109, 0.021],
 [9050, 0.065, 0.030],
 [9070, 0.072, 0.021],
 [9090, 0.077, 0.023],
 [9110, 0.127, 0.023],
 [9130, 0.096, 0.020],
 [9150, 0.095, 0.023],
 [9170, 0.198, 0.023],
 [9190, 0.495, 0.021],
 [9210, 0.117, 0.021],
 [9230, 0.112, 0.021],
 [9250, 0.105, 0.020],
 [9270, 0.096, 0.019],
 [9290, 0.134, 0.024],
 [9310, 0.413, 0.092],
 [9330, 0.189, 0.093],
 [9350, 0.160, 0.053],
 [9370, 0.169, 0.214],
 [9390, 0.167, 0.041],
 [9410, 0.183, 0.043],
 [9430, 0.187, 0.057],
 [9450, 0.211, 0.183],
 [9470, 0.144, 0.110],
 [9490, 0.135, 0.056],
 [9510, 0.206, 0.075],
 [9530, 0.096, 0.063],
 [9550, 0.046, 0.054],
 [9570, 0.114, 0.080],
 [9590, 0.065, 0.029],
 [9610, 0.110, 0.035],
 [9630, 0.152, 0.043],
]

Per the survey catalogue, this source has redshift 0.399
